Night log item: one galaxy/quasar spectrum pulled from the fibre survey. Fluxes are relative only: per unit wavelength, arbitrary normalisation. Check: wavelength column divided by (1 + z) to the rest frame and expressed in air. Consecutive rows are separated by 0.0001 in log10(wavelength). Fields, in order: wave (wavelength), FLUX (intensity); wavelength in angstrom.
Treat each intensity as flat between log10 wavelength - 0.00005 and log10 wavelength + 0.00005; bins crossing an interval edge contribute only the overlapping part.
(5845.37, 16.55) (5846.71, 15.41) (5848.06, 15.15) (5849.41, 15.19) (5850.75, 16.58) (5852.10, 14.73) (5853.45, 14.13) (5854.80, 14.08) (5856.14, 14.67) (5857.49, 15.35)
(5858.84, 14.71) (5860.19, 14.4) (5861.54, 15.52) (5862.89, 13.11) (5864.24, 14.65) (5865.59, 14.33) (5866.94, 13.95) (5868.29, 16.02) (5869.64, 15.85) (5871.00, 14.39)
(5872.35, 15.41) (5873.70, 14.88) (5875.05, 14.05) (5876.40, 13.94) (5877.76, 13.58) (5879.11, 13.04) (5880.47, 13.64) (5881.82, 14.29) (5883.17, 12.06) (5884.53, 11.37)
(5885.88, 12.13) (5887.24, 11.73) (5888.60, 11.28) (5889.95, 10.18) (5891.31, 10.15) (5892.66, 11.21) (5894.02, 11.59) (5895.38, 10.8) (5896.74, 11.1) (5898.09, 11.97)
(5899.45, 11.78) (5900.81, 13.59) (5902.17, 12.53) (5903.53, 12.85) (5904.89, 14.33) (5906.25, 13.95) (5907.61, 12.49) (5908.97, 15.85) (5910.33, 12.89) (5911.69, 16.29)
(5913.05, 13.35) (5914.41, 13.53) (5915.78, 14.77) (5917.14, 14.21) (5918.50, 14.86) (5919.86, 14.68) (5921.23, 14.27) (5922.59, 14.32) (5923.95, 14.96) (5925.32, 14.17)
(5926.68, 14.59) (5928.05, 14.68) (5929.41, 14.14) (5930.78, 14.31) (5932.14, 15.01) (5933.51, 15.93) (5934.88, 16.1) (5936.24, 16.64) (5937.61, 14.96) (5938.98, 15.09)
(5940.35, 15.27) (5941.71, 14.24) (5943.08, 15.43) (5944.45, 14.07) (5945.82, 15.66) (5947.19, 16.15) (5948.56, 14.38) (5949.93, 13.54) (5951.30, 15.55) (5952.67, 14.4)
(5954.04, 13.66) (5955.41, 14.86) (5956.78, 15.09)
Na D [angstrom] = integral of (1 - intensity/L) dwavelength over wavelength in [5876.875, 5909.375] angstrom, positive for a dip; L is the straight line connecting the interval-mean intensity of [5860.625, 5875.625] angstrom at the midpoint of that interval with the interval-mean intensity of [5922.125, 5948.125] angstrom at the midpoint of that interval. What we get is 5.4 angstrom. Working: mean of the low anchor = 14.7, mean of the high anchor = 15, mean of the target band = 12.4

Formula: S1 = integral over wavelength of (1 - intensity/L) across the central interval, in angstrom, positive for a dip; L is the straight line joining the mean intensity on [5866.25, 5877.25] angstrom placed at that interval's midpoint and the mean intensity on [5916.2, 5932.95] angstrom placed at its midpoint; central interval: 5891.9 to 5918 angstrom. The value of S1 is 2.70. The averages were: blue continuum 14.8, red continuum 14.5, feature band 13.1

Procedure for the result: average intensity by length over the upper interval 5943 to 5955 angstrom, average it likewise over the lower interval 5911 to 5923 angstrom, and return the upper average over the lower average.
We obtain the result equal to 1.02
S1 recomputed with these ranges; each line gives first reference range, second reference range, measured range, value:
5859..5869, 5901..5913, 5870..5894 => 2.5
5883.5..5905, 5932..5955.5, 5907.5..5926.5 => -1.6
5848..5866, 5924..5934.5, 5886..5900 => 3.4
